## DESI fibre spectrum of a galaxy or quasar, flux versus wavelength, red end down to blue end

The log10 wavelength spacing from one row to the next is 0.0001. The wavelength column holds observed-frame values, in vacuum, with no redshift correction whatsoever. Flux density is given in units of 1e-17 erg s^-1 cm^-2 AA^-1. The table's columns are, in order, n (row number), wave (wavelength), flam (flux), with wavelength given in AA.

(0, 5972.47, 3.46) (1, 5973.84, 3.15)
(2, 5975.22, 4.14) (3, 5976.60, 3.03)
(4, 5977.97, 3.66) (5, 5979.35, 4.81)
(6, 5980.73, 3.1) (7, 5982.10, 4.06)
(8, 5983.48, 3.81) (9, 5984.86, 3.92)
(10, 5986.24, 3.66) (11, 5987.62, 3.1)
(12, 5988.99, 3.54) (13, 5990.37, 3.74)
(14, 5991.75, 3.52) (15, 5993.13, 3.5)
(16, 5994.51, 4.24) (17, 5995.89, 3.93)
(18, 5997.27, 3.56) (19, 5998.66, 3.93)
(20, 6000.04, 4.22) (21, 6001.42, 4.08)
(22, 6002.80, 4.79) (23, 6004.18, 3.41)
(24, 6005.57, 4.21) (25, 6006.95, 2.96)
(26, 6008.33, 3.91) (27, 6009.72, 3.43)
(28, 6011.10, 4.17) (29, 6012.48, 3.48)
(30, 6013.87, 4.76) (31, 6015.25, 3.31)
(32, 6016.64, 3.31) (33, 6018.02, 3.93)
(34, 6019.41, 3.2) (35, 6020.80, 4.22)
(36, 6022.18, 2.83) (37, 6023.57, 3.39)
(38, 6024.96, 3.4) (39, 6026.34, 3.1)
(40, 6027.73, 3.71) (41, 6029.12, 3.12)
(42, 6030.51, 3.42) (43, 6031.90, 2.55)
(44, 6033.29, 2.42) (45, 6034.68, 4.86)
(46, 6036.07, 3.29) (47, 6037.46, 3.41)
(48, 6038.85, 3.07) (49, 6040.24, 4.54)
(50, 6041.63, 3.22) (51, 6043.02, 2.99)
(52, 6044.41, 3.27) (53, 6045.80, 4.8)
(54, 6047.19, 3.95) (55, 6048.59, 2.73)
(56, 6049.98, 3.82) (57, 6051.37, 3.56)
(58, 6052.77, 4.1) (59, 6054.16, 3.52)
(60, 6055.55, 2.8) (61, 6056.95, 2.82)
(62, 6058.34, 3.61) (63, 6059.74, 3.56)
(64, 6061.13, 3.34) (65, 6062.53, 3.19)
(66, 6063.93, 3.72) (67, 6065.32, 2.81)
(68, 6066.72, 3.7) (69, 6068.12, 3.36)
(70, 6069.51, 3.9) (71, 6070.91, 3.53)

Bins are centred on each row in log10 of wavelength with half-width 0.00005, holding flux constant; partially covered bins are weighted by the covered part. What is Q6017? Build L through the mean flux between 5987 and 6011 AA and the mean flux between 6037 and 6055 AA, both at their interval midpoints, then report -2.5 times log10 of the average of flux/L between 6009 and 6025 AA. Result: 0.03 mag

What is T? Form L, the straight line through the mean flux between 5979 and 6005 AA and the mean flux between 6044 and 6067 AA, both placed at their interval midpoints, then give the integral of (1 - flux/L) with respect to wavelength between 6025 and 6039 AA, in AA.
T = 1.2 AA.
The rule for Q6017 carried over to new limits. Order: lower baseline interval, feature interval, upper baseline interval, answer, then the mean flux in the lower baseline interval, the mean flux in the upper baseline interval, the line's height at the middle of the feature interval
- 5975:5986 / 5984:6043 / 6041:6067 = 0.006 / 3.8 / 3.44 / 3.64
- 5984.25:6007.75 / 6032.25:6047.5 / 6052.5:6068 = -0.030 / 3.78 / 3.36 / 3.49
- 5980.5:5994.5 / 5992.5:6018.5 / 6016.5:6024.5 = -0.085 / 3.64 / 3.49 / 3.56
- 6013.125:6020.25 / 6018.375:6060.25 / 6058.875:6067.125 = 0.030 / 3.71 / 3.38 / 3.55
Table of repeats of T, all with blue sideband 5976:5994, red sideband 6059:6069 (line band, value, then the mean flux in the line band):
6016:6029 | 0.3 AA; 3.44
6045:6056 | -0.8 AA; 3.68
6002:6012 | -0.7 AA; 3.84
